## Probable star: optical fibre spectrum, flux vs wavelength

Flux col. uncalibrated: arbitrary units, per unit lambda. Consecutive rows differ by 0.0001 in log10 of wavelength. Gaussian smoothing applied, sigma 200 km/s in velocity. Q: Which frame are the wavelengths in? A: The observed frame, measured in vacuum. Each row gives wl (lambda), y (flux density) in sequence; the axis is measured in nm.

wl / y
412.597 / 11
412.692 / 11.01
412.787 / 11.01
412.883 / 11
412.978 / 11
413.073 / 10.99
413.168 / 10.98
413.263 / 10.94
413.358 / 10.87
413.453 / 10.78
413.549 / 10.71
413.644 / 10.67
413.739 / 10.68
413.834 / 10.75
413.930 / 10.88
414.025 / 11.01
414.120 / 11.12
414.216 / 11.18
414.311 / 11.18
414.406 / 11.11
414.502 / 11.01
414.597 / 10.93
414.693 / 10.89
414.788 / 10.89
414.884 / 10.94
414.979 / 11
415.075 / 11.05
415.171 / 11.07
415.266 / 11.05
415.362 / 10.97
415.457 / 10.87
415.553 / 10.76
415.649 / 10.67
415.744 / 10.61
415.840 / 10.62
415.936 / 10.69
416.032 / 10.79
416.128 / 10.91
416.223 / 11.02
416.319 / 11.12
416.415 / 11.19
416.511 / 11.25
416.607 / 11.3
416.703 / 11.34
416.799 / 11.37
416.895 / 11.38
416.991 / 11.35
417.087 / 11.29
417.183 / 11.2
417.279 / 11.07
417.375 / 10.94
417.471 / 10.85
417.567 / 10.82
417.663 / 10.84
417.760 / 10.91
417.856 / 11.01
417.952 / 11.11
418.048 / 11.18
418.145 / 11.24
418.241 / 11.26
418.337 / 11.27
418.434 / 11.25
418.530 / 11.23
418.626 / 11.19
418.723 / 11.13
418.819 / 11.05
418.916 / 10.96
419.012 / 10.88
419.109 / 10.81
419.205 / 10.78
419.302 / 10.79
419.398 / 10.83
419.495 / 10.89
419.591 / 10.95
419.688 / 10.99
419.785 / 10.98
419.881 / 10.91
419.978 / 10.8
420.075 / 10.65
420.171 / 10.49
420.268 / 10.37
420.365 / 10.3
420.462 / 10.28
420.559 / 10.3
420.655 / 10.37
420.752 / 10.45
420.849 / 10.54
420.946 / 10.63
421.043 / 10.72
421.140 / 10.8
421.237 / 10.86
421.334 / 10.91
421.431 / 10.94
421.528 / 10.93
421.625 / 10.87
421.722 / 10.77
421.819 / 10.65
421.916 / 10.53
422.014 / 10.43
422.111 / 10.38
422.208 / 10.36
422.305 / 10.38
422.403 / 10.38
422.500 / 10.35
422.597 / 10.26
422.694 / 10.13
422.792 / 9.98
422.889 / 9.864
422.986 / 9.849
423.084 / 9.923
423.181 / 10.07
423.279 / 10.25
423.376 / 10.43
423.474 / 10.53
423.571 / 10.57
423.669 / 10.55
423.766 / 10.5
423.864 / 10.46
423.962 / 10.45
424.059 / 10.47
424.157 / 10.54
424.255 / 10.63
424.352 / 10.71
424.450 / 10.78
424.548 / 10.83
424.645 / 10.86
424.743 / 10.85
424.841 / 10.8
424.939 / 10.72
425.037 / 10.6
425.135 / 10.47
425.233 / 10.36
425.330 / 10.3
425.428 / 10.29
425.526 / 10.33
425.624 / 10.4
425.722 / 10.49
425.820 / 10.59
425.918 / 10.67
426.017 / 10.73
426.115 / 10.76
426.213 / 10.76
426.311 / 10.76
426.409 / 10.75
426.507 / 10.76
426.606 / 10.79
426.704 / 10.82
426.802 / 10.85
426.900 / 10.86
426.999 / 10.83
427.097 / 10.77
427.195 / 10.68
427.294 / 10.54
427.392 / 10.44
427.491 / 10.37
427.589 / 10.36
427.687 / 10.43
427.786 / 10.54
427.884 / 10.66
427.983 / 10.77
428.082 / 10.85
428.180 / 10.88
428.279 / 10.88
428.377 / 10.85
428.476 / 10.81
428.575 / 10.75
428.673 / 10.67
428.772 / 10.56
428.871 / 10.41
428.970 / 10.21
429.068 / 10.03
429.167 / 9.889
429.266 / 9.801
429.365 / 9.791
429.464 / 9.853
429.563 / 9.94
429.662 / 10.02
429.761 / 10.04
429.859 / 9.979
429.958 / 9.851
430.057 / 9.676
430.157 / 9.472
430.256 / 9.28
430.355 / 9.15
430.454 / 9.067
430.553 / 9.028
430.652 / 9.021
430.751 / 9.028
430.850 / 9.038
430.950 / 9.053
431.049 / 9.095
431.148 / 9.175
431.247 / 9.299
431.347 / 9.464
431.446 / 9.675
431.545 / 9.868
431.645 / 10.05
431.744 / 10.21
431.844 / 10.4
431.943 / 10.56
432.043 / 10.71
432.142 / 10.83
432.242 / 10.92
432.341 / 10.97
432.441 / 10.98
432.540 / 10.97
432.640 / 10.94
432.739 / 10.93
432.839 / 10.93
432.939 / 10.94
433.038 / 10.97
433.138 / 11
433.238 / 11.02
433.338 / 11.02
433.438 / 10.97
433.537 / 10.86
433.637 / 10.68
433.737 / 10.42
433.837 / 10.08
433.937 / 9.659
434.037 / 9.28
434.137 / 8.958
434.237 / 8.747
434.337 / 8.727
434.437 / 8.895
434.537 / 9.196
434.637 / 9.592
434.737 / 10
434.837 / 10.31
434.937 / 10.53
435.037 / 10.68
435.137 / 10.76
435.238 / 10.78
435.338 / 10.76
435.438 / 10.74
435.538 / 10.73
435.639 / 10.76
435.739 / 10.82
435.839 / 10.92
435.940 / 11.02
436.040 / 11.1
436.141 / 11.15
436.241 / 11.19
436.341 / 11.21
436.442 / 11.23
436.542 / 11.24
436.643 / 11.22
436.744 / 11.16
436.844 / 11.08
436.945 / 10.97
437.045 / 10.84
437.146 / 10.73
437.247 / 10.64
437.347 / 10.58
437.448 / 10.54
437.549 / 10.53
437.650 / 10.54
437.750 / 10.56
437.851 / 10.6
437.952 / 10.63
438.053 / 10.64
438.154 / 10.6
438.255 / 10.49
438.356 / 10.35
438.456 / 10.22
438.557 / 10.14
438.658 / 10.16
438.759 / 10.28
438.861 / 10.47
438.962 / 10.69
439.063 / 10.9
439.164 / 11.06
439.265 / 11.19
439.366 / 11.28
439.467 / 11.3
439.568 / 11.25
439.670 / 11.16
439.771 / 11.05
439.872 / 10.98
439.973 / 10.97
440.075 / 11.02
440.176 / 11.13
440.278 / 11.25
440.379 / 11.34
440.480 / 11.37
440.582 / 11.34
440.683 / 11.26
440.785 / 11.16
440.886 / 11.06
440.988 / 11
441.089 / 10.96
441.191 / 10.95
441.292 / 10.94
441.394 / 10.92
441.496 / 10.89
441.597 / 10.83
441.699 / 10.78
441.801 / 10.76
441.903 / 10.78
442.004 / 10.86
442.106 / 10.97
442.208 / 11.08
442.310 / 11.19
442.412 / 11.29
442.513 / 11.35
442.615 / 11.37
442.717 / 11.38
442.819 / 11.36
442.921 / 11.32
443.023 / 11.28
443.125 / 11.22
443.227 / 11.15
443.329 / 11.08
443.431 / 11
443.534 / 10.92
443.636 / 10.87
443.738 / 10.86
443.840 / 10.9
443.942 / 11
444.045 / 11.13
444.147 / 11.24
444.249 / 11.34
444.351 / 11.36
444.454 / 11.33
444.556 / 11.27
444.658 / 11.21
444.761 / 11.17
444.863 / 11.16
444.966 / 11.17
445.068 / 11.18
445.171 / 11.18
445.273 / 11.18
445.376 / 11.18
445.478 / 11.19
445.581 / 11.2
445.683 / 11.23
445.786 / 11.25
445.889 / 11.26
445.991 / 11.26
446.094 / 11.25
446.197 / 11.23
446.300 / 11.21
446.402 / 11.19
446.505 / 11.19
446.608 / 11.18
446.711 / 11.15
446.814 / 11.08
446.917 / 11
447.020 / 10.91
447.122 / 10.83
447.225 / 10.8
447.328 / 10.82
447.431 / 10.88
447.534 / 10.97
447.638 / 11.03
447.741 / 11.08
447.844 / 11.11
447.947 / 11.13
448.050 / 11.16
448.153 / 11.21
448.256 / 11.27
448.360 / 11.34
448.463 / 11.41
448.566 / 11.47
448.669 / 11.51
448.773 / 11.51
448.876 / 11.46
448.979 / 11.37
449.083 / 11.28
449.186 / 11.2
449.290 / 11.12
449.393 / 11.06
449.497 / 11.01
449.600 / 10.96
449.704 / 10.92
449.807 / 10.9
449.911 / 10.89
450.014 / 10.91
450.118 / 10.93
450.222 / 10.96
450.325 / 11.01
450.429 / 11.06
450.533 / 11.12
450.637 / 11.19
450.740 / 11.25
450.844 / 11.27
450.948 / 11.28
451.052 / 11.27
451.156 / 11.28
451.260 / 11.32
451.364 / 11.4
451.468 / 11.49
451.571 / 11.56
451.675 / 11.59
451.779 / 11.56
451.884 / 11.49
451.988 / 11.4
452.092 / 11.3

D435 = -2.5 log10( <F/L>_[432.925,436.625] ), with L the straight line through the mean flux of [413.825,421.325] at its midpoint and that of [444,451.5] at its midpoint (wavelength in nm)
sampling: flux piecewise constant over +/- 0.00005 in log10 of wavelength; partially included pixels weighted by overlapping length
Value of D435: 0.06 mag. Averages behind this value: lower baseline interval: 10.9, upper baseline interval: 11.2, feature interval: 10.5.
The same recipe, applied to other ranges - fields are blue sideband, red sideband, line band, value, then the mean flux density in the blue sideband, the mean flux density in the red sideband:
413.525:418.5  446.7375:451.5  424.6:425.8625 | 0.051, 11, 11.1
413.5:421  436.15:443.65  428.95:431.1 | 0.147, 10.9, 10.9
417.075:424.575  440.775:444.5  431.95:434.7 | 0.058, 10.7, 11.1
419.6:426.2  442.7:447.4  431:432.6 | 0.059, 10.5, 11.1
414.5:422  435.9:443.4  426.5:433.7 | 0.065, 10.9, 11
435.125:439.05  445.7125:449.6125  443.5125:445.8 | -0.011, 10.7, 11.2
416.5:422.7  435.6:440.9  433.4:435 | 0.113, 10.8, 10.9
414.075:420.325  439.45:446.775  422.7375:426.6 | 0.053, 11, 11.1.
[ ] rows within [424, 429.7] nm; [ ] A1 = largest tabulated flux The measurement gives 10.88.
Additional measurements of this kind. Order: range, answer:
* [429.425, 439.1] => 11.24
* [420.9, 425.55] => 10.94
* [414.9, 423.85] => 11.38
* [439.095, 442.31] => 11.37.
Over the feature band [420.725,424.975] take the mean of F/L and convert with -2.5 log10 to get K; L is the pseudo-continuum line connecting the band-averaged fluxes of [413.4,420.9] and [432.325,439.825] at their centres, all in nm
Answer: 0.03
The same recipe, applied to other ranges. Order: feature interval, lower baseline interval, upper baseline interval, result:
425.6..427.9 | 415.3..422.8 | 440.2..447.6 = 0.027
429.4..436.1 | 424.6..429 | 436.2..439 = 0.057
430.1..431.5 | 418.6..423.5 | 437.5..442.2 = 0.166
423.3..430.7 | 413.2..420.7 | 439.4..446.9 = 0.062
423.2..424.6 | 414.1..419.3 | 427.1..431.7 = -0.010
